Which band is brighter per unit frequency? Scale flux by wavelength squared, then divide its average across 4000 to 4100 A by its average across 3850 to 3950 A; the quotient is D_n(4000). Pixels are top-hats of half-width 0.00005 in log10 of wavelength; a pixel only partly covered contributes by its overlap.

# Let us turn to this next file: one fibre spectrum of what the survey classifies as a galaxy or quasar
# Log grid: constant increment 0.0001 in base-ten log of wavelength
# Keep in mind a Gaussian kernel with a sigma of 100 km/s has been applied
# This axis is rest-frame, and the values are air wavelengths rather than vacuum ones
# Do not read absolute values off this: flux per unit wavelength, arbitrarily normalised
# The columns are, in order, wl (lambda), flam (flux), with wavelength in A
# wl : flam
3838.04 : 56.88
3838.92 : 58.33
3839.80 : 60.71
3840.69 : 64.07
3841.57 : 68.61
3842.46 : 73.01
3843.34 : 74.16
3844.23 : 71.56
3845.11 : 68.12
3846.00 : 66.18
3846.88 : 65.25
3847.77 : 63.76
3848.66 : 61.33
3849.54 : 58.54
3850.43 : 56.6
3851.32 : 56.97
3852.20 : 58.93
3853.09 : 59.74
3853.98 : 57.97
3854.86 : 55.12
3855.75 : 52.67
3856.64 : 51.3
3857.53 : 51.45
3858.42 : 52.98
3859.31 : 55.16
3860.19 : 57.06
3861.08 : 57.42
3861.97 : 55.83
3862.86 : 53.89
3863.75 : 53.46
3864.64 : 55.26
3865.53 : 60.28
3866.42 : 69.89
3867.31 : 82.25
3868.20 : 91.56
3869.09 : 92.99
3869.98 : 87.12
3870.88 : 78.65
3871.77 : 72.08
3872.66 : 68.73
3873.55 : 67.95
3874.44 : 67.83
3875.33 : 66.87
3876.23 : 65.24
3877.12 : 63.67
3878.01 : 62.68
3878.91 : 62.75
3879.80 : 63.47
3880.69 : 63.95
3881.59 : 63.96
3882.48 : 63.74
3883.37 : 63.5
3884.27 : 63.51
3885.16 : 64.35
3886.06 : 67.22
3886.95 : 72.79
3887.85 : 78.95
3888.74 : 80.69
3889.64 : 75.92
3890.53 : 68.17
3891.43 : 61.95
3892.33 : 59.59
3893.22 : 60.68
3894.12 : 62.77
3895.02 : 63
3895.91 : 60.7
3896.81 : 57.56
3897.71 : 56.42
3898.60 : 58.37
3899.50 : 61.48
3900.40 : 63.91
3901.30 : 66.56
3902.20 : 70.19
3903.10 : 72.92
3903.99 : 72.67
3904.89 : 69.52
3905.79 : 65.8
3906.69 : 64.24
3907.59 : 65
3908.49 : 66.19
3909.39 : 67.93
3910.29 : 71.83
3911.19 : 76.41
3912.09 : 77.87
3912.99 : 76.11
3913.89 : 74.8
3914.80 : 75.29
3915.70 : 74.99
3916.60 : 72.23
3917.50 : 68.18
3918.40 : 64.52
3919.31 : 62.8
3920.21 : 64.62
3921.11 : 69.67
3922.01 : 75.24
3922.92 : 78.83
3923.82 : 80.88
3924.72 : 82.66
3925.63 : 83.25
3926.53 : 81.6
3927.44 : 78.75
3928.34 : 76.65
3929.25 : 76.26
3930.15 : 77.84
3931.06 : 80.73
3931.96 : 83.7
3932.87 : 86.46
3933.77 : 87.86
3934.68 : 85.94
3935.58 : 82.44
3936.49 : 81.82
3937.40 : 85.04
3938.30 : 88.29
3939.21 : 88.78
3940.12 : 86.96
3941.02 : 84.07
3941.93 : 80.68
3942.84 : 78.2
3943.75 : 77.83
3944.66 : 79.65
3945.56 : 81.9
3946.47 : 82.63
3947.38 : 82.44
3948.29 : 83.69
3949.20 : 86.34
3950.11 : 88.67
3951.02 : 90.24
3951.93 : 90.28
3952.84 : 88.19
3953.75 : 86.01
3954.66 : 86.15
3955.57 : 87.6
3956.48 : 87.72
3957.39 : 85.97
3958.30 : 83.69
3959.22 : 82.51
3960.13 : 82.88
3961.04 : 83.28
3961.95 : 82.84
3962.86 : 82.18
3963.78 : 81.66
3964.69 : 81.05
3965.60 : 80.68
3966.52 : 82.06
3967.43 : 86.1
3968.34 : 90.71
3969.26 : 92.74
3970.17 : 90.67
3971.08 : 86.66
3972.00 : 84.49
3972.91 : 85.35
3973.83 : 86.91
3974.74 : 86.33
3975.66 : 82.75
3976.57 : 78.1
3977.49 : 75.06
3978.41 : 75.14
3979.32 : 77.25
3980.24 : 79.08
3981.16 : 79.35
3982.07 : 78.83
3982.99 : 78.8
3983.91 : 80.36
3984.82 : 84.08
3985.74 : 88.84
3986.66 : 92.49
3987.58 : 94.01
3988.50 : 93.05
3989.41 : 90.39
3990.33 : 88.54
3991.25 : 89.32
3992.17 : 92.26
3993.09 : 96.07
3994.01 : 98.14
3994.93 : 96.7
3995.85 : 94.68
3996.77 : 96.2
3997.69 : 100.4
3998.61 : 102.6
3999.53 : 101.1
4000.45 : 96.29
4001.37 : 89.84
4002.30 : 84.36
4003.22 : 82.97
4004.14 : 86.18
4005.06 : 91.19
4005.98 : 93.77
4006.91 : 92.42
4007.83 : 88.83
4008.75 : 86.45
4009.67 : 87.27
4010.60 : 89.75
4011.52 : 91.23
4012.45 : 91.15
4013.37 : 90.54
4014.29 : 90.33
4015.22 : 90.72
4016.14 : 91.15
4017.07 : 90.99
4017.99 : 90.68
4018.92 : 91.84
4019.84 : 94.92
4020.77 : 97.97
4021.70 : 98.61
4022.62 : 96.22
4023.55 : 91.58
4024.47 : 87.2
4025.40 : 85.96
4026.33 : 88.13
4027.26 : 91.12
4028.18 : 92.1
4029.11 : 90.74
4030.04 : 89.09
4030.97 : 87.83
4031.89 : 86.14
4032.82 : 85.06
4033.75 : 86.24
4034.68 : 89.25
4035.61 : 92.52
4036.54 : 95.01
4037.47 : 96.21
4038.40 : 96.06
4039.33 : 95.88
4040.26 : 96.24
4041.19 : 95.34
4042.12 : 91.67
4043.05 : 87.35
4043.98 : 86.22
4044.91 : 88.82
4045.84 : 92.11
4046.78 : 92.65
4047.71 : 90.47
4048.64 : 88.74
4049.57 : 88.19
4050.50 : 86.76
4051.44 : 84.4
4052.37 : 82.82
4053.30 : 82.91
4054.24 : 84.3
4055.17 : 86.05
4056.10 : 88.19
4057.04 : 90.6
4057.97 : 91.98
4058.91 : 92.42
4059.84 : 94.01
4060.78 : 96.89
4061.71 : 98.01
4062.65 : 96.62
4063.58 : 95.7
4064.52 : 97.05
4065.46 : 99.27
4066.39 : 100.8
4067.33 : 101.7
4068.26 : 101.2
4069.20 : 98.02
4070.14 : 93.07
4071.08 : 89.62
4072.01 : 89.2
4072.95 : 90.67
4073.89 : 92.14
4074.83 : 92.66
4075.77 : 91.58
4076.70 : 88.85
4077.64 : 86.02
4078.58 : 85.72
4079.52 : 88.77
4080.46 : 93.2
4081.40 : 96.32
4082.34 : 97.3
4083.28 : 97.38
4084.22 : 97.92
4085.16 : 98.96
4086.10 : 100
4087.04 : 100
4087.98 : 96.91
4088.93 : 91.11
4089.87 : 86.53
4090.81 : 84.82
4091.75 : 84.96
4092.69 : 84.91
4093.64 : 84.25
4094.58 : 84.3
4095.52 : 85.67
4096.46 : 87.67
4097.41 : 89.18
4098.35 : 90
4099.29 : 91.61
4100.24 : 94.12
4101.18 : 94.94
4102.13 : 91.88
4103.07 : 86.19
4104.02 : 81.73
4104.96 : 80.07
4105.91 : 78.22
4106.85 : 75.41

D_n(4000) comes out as 1.39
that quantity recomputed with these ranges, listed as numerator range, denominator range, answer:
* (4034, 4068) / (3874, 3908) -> 1.52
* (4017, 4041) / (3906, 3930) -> 1.32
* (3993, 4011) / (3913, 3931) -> 1.29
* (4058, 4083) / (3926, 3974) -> 1.19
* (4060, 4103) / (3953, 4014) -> 1.11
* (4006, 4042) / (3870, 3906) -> 1.47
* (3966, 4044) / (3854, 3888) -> 1.48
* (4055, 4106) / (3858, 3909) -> 1.53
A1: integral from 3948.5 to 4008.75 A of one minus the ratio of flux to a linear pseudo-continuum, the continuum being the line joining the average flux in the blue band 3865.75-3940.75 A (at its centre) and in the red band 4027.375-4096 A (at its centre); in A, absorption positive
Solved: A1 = -4.37 A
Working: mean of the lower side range 72.3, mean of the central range 87.4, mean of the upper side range 91.6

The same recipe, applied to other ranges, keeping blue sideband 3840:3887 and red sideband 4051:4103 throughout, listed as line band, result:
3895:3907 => 0.8 A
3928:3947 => -2.2 A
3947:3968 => -2.3 A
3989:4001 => -2.1 A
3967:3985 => -0.9 A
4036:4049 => -0.7 A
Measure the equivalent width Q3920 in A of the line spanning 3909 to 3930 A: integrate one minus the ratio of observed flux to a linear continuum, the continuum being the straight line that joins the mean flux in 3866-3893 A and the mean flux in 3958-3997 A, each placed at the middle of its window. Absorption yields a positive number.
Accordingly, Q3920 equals 0.6 A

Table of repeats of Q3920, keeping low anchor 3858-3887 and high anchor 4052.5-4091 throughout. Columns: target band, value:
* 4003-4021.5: -1.20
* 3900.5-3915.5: 0.07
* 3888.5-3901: 1.05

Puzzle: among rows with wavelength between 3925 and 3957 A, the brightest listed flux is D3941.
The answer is 90.28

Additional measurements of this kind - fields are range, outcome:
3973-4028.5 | 102.6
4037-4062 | 98.01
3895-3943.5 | 88.78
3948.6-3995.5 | 98.14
